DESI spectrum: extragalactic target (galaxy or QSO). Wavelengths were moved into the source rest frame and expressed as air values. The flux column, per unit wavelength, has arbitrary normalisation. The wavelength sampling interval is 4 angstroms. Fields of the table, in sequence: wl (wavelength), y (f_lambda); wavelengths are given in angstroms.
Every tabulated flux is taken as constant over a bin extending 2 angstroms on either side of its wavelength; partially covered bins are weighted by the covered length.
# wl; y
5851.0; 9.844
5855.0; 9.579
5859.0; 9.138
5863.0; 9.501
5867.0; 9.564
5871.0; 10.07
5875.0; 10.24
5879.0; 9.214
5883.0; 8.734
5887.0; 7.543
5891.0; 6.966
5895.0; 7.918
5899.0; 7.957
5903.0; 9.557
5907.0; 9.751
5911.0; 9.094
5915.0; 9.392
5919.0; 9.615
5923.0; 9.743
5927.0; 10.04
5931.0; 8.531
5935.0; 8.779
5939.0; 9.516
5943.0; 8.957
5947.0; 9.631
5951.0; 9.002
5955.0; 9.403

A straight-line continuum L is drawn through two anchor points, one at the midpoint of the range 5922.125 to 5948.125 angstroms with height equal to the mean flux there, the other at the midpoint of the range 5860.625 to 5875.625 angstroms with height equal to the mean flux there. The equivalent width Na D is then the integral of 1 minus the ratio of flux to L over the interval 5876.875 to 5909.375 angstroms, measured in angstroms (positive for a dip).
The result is 3.82 angstroms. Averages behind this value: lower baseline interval 9.79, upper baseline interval 9.28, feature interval 8.47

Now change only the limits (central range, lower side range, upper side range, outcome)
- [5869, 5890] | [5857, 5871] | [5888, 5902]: -1.0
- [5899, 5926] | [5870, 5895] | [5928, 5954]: -1.6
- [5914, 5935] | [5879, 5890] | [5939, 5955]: -1.2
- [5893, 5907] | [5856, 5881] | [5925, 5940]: 1.1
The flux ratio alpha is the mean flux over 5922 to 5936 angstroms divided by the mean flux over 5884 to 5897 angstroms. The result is 1.2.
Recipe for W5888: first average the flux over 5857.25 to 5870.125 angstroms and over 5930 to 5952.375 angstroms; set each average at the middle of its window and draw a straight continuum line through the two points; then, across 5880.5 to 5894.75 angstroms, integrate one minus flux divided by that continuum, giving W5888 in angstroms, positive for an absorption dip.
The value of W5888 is 2.3 angstroms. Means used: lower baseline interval 9.46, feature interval 7.82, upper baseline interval 9.1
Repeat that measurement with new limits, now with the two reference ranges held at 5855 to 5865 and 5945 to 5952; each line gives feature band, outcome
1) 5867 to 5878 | -0.69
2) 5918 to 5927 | -0.39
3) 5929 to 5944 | 0.67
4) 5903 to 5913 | -0.09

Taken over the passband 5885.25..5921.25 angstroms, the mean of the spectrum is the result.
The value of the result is 8.66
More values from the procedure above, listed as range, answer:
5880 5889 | 8.26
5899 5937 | 9.31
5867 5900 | 8.66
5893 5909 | 8.8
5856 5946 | 9.09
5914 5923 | 9.57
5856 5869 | 9.41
